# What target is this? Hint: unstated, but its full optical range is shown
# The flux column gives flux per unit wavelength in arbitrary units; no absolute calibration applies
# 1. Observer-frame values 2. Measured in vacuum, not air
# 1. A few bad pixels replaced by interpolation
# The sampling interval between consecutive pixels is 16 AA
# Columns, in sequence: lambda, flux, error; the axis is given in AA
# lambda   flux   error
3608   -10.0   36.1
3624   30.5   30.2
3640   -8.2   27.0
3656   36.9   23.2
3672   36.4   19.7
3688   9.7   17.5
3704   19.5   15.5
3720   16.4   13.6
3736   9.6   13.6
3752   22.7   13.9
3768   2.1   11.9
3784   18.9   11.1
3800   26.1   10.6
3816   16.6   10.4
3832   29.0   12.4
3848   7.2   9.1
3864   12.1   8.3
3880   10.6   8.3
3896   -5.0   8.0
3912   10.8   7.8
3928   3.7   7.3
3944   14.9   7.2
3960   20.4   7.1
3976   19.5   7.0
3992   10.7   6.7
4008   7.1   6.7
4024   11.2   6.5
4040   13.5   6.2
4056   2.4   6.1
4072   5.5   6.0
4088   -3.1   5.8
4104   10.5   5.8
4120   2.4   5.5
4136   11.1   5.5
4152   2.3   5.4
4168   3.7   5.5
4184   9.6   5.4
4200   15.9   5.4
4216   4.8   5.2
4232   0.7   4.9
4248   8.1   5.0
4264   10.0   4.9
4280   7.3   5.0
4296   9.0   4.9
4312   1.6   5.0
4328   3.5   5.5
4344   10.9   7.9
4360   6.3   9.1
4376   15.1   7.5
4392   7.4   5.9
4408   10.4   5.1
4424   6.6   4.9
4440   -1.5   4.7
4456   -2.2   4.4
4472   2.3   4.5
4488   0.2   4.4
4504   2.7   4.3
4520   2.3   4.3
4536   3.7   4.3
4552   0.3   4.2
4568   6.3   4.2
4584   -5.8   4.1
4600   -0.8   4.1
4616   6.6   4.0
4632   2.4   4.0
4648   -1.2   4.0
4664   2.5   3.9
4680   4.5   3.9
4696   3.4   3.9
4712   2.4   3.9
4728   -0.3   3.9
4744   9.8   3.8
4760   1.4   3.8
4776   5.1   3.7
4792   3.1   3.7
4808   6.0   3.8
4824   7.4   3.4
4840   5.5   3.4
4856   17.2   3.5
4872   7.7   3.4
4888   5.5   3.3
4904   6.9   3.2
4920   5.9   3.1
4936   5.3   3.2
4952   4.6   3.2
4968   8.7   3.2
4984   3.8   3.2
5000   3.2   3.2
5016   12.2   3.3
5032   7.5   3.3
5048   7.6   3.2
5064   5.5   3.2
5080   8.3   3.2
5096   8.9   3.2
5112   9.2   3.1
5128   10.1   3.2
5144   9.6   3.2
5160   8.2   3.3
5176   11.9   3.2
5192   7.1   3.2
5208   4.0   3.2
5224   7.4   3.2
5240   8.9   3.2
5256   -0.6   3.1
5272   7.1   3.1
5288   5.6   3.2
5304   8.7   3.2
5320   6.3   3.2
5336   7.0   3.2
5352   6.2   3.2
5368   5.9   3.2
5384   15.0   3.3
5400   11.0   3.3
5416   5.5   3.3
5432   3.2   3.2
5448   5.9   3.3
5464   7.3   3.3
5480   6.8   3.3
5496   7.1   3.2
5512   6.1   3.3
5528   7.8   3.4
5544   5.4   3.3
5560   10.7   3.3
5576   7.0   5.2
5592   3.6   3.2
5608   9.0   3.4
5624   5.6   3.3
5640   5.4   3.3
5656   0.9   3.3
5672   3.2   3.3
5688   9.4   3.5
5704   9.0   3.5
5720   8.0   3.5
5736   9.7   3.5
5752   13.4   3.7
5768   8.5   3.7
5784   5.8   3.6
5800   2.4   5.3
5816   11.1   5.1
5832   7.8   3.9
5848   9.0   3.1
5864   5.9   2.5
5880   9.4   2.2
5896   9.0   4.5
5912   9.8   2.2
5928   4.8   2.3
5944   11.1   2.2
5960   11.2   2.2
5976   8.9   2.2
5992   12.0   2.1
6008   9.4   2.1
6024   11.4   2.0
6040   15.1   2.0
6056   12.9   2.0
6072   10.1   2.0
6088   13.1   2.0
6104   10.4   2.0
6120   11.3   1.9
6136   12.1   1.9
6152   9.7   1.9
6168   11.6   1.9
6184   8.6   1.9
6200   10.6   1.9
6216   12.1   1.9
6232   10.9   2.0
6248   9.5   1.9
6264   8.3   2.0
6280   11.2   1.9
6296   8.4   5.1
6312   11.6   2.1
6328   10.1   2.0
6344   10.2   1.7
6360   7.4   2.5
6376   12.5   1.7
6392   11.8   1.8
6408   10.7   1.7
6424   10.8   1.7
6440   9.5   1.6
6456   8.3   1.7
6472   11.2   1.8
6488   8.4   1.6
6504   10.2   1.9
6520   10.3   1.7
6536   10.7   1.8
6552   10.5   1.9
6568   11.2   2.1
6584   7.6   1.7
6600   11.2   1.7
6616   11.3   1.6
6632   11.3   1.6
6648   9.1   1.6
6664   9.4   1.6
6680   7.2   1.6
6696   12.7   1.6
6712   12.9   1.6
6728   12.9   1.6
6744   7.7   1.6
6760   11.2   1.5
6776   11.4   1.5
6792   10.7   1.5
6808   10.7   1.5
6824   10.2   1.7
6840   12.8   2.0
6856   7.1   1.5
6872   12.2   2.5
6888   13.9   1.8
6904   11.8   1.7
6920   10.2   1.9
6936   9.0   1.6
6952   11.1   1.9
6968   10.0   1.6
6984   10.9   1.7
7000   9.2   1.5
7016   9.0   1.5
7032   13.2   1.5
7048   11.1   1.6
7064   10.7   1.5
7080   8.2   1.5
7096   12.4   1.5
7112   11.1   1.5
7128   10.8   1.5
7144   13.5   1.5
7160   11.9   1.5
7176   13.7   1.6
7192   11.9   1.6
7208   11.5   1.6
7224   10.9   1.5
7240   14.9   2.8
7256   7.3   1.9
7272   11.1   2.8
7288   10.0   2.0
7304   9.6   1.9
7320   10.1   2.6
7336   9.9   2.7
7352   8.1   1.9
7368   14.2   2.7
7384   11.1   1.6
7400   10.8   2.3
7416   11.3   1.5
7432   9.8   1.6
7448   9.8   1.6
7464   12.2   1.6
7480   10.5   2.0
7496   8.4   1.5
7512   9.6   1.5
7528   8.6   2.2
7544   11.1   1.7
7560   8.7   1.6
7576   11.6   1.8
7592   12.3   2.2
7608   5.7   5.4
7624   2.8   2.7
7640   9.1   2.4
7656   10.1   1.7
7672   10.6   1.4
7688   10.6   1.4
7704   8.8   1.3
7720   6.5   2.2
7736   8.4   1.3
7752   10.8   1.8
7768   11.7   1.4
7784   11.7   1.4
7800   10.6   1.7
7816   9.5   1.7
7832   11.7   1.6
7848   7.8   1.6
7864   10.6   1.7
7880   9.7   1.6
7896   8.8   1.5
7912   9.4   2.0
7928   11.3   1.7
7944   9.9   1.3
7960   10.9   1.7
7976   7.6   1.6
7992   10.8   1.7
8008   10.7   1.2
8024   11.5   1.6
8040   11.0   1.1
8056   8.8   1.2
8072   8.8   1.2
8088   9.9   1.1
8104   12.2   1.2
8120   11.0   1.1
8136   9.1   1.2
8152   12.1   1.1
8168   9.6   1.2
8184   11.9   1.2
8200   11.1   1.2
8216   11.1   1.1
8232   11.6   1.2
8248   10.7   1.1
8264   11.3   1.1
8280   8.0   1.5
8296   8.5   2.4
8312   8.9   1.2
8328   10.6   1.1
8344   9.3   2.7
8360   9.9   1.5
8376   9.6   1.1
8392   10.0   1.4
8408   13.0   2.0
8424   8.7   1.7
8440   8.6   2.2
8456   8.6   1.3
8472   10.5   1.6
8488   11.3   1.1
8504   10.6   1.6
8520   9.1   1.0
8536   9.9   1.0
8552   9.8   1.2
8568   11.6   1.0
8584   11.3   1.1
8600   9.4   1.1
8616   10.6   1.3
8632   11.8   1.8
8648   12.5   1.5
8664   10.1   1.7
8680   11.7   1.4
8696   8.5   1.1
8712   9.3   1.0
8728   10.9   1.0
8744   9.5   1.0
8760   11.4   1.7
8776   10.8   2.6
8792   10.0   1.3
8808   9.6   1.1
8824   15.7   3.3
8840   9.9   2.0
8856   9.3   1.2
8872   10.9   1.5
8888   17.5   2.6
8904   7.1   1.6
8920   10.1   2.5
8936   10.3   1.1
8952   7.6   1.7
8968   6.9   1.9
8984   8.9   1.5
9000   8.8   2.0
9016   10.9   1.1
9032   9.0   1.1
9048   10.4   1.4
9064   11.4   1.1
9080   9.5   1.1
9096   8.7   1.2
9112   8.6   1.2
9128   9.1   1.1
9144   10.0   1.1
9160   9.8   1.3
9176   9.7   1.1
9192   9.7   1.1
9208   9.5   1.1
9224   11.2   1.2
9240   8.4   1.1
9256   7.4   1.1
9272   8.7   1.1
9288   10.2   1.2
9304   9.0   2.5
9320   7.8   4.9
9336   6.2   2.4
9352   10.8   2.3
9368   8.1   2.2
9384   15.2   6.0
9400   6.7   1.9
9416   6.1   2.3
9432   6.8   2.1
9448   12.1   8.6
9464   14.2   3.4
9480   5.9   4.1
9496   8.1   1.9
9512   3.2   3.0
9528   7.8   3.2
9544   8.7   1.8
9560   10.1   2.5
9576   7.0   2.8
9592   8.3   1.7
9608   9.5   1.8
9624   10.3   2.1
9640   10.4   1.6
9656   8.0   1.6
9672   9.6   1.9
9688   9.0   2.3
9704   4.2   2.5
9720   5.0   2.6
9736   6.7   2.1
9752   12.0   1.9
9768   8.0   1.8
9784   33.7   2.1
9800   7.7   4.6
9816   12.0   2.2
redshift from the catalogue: 0.49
